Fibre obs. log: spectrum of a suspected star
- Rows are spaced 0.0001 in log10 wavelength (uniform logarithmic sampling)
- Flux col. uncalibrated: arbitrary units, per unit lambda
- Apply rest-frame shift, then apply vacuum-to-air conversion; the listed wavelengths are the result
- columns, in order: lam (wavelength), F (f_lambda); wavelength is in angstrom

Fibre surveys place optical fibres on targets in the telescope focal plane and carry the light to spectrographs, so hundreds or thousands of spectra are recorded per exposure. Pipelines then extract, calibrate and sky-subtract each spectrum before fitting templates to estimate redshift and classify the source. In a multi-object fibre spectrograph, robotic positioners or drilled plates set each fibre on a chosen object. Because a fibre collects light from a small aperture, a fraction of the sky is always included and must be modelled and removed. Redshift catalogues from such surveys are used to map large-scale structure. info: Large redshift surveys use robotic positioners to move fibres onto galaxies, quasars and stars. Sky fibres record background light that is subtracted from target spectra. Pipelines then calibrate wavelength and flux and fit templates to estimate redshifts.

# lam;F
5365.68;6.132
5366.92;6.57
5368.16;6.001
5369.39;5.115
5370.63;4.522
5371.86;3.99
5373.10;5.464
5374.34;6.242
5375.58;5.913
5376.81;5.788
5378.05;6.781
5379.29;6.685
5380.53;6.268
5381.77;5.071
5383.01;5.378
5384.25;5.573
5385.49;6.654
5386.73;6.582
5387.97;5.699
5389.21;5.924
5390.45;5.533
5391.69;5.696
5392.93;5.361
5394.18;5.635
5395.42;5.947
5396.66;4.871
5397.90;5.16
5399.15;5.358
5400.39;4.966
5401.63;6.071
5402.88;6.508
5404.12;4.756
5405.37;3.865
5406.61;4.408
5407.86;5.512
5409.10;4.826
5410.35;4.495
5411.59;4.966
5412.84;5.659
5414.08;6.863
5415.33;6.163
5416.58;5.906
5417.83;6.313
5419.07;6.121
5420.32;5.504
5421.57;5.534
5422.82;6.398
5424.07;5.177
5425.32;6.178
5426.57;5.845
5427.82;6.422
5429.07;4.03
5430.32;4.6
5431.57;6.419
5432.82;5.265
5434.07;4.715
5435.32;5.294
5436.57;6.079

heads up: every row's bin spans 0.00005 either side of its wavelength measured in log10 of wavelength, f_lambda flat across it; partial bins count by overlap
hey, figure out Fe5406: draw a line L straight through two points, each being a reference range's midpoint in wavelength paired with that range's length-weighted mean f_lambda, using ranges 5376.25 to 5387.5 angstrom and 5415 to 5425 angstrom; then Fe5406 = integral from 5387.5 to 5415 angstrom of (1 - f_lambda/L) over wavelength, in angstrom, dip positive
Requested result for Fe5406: 2.8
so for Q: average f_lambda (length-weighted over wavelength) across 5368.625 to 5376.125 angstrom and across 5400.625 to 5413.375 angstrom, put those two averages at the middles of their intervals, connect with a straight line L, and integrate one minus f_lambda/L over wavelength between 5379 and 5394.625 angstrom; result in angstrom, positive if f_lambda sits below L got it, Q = -2.0 angstrom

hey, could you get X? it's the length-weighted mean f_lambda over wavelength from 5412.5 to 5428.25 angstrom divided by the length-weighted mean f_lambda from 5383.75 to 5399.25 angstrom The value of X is 1.05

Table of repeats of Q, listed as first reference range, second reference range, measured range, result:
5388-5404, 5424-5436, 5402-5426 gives -0.27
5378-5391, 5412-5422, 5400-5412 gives 1.90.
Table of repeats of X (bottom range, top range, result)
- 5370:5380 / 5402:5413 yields 0.88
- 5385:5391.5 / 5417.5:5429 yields 0.97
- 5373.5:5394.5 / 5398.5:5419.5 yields 0.92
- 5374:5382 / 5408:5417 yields 0.90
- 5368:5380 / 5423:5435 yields 0.96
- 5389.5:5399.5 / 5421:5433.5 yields 1.02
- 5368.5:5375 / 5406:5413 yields 0.96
